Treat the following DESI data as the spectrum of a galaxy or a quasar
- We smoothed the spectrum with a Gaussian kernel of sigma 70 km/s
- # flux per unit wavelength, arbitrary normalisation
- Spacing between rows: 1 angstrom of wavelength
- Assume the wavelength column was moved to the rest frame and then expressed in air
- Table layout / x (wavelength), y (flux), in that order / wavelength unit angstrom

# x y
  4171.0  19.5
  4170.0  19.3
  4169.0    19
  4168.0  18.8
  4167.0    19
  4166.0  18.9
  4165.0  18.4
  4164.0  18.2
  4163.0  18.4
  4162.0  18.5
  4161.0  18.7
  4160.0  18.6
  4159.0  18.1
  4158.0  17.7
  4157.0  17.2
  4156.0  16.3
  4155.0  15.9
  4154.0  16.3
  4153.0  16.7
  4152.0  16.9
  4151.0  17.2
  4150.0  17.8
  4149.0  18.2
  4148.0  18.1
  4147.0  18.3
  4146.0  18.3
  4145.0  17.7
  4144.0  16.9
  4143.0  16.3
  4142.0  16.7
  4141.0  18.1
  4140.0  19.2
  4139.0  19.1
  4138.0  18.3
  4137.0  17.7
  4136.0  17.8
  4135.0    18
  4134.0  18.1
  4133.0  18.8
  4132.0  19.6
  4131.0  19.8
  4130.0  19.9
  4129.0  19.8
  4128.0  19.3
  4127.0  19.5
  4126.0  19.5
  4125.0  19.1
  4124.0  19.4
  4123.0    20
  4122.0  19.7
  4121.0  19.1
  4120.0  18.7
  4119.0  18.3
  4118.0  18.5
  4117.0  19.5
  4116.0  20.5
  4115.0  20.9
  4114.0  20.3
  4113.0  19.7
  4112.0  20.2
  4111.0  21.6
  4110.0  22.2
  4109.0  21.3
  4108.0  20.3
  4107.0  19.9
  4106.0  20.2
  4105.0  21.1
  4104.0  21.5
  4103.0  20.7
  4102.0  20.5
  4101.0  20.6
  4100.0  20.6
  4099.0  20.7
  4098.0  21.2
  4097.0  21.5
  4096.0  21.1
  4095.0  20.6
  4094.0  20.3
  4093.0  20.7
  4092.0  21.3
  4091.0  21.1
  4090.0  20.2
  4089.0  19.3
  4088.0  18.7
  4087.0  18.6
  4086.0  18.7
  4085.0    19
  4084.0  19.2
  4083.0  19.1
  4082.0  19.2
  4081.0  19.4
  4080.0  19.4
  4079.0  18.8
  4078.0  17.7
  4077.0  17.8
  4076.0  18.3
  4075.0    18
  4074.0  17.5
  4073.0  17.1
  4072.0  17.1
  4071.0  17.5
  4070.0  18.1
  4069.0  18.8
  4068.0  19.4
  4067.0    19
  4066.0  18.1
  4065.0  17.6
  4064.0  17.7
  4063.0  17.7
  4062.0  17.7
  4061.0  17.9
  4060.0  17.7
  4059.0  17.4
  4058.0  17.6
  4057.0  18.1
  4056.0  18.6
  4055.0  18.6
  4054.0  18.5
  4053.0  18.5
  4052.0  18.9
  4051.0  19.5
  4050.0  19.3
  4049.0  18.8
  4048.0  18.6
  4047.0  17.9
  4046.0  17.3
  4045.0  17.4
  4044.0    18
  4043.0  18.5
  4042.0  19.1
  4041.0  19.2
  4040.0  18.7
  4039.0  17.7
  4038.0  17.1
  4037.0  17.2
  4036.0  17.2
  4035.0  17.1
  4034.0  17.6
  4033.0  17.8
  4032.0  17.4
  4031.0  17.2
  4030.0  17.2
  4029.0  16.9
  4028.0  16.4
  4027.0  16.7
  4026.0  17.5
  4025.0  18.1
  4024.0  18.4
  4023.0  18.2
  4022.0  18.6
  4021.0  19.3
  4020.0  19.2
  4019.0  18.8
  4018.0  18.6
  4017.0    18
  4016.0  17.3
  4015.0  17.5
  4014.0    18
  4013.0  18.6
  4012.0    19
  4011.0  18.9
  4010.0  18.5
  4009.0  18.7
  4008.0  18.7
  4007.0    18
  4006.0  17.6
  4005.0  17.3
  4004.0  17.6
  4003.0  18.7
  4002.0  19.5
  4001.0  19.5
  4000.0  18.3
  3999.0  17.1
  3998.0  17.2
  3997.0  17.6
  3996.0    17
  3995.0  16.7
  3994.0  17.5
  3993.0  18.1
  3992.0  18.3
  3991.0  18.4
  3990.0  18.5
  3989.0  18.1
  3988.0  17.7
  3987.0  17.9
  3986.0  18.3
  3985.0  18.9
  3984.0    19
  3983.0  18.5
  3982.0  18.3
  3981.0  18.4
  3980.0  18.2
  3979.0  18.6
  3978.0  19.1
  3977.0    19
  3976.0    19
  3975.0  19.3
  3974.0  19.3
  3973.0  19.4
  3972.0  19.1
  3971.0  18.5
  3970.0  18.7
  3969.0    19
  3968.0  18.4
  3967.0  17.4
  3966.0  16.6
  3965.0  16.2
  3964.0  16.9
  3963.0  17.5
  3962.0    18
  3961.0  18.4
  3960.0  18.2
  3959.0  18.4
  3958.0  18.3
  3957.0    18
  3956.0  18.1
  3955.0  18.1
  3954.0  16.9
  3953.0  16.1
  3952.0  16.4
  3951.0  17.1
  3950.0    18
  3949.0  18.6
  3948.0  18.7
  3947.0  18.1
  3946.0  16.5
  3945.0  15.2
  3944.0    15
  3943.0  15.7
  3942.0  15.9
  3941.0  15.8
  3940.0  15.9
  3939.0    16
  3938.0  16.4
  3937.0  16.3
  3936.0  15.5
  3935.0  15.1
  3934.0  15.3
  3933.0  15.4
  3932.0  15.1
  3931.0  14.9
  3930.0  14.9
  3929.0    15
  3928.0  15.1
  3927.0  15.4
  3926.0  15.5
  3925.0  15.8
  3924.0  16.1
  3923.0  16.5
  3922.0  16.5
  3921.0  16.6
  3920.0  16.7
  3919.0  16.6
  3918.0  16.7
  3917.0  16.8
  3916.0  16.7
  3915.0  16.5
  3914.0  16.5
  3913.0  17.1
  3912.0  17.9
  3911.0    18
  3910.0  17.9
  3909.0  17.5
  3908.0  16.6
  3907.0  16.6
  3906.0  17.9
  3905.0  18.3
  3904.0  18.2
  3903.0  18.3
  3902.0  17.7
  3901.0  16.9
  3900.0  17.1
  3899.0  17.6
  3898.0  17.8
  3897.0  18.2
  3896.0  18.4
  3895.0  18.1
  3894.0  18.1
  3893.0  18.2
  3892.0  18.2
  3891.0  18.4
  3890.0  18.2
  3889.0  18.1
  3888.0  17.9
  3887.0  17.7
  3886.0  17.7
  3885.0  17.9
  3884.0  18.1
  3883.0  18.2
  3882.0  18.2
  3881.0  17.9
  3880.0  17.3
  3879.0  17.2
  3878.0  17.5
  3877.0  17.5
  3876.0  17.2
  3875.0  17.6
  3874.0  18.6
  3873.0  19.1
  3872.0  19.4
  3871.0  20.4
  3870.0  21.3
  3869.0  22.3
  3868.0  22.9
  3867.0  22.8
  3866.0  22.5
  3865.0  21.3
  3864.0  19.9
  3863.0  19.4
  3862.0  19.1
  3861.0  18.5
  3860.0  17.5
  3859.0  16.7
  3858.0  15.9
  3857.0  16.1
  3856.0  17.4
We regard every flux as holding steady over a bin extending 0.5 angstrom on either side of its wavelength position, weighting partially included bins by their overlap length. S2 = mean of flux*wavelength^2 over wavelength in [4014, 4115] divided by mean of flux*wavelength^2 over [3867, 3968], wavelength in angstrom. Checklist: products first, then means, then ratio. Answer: 1.17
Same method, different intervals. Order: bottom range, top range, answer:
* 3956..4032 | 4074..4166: 1.12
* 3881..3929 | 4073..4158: 1.23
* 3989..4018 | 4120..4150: 1.10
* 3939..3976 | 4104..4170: 1.17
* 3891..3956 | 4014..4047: 1.12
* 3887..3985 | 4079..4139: 1.25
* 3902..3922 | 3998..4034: 1.11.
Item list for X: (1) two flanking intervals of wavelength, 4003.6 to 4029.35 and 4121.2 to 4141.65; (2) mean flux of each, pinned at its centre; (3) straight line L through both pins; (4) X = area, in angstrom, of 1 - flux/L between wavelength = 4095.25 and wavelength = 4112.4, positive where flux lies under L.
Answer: -1.9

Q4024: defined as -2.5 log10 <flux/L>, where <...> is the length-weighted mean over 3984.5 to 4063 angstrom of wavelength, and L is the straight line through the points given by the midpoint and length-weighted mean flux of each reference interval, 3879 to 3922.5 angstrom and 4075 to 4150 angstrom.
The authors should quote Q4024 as 0.03 mag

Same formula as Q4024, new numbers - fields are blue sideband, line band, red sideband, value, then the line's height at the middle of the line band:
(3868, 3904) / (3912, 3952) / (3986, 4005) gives 0.12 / 18.2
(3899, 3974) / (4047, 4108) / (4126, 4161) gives -0.08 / 17.7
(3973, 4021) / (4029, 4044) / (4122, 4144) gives 0.04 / 18.4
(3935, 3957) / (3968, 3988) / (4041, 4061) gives -0.09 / 17.2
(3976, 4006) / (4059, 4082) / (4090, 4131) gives 0.08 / 19.6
